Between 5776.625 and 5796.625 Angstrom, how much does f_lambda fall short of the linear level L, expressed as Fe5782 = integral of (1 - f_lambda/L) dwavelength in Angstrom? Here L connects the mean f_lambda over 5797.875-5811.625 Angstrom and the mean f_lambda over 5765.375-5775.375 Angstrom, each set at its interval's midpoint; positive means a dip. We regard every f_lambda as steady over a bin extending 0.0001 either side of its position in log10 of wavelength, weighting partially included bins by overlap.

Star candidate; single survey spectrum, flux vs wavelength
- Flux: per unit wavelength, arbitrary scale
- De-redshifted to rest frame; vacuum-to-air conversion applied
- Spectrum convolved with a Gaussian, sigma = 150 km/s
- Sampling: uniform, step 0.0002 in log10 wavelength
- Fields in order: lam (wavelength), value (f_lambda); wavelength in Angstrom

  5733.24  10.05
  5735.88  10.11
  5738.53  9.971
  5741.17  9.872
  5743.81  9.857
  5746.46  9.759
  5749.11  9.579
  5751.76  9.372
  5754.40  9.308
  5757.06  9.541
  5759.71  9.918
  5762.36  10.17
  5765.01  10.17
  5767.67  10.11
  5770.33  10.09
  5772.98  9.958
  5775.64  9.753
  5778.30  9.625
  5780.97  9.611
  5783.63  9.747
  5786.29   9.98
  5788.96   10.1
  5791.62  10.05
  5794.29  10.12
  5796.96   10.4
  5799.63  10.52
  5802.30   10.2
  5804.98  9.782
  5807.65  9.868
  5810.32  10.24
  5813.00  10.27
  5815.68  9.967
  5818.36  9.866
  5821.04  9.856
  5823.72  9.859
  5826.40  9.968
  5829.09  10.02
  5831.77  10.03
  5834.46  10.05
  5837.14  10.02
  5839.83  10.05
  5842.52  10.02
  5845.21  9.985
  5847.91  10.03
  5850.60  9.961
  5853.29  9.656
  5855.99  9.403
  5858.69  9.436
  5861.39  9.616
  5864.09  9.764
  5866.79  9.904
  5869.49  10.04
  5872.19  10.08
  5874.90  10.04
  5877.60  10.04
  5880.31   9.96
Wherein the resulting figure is 0.3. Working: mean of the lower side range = 10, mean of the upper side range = 10.1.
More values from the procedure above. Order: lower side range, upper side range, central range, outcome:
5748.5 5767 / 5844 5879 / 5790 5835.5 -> -1.2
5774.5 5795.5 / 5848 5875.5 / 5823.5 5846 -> -0.4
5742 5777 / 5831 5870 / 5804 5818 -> -0.3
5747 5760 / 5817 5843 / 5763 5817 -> -1.6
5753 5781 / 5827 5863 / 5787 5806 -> -0.6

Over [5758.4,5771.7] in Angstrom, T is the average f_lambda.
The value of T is 10.1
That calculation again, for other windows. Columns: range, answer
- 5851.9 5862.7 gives 9.53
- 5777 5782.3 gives 9.61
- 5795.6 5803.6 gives 10.4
